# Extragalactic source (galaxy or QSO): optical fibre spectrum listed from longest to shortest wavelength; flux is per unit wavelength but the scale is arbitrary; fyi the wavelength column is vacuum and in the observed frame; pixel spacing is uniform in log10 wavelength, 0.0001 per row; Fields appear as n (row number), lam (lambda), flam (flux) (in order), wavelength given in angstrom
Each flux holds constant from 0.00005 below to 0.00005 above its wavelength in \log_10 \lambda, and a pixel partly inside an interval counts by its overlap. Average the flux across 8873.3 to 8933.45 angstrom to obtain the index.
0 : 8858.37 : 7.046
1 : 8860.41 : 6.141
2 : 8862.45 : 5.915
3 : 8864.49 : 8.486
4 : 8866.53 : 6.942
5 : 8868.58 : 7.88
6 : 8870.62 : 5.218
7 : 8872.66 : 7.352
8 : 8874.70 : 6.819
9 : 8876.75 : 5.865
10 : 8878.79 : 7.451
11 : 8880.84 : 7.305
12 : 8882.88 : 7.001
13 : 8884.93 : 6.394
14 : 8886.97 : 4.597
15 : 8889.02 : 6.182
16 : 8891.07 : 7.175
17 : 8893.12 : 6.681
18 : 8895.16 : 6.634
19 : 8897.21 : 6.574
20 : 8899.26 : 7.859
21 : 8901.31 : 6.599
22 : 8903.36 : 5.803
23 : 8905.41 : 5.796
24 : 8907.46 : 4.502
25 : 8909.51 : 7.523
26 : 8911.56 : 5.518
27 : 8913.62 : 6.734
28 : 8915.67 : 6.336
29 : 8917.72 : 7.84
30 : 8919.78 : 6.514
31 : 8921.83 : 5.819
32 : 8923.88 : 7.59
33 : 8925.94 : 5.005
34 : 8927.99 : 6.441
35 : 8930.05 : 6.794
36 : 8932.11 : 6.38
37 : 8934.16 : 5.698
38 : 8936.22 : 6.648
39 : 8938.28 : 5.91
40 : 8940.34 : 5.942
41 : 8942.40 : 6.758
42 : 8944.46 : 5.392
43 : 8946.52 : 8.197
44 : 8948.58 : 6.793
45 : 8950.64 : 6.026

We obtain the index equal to 6.48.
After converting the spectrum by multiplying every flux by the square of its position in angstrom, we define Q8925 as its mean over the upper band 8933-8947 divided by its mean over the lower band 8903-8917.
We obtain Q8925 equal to 1.04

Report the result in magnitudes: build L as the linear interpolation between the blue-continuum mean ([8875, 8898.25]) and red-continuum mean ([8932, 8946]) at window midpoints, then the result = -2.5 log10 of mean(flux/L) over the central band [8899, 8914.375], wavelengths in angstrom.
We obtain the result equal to 0.03 mag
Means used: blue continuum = 6.54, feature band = 6.2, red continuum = 6.16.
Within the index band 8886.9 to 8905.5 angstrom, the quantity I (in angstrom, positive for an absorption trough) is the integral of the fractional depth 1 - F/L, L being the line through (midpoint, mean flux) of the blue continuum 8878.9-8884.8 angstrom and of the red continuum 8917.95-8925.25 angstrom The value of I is 1.1 angstrom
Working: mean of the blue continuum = 7.08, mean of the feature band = 6.51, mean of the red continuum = 6.69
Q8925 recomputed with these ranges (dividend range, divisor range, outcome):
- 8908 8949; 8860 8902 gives 0.97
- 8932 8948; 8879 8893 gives 0.99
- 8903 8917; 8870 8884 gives 0.91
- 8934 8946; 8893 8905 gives 0.94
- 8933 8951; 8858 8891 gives 0.97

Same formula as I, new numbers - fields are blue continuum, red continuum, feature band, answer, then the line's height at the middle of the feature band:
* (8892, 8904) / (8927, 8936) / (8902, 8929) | 1.1 angstrom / 6.53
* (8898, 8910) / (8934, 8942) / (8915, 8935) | -0.8 angstrom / 6.2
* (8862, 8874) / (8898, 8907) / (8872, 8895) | 0.4 angstrom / 6.73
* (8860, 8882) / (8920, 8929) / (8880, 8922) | 0.4 angstrom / 6.52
